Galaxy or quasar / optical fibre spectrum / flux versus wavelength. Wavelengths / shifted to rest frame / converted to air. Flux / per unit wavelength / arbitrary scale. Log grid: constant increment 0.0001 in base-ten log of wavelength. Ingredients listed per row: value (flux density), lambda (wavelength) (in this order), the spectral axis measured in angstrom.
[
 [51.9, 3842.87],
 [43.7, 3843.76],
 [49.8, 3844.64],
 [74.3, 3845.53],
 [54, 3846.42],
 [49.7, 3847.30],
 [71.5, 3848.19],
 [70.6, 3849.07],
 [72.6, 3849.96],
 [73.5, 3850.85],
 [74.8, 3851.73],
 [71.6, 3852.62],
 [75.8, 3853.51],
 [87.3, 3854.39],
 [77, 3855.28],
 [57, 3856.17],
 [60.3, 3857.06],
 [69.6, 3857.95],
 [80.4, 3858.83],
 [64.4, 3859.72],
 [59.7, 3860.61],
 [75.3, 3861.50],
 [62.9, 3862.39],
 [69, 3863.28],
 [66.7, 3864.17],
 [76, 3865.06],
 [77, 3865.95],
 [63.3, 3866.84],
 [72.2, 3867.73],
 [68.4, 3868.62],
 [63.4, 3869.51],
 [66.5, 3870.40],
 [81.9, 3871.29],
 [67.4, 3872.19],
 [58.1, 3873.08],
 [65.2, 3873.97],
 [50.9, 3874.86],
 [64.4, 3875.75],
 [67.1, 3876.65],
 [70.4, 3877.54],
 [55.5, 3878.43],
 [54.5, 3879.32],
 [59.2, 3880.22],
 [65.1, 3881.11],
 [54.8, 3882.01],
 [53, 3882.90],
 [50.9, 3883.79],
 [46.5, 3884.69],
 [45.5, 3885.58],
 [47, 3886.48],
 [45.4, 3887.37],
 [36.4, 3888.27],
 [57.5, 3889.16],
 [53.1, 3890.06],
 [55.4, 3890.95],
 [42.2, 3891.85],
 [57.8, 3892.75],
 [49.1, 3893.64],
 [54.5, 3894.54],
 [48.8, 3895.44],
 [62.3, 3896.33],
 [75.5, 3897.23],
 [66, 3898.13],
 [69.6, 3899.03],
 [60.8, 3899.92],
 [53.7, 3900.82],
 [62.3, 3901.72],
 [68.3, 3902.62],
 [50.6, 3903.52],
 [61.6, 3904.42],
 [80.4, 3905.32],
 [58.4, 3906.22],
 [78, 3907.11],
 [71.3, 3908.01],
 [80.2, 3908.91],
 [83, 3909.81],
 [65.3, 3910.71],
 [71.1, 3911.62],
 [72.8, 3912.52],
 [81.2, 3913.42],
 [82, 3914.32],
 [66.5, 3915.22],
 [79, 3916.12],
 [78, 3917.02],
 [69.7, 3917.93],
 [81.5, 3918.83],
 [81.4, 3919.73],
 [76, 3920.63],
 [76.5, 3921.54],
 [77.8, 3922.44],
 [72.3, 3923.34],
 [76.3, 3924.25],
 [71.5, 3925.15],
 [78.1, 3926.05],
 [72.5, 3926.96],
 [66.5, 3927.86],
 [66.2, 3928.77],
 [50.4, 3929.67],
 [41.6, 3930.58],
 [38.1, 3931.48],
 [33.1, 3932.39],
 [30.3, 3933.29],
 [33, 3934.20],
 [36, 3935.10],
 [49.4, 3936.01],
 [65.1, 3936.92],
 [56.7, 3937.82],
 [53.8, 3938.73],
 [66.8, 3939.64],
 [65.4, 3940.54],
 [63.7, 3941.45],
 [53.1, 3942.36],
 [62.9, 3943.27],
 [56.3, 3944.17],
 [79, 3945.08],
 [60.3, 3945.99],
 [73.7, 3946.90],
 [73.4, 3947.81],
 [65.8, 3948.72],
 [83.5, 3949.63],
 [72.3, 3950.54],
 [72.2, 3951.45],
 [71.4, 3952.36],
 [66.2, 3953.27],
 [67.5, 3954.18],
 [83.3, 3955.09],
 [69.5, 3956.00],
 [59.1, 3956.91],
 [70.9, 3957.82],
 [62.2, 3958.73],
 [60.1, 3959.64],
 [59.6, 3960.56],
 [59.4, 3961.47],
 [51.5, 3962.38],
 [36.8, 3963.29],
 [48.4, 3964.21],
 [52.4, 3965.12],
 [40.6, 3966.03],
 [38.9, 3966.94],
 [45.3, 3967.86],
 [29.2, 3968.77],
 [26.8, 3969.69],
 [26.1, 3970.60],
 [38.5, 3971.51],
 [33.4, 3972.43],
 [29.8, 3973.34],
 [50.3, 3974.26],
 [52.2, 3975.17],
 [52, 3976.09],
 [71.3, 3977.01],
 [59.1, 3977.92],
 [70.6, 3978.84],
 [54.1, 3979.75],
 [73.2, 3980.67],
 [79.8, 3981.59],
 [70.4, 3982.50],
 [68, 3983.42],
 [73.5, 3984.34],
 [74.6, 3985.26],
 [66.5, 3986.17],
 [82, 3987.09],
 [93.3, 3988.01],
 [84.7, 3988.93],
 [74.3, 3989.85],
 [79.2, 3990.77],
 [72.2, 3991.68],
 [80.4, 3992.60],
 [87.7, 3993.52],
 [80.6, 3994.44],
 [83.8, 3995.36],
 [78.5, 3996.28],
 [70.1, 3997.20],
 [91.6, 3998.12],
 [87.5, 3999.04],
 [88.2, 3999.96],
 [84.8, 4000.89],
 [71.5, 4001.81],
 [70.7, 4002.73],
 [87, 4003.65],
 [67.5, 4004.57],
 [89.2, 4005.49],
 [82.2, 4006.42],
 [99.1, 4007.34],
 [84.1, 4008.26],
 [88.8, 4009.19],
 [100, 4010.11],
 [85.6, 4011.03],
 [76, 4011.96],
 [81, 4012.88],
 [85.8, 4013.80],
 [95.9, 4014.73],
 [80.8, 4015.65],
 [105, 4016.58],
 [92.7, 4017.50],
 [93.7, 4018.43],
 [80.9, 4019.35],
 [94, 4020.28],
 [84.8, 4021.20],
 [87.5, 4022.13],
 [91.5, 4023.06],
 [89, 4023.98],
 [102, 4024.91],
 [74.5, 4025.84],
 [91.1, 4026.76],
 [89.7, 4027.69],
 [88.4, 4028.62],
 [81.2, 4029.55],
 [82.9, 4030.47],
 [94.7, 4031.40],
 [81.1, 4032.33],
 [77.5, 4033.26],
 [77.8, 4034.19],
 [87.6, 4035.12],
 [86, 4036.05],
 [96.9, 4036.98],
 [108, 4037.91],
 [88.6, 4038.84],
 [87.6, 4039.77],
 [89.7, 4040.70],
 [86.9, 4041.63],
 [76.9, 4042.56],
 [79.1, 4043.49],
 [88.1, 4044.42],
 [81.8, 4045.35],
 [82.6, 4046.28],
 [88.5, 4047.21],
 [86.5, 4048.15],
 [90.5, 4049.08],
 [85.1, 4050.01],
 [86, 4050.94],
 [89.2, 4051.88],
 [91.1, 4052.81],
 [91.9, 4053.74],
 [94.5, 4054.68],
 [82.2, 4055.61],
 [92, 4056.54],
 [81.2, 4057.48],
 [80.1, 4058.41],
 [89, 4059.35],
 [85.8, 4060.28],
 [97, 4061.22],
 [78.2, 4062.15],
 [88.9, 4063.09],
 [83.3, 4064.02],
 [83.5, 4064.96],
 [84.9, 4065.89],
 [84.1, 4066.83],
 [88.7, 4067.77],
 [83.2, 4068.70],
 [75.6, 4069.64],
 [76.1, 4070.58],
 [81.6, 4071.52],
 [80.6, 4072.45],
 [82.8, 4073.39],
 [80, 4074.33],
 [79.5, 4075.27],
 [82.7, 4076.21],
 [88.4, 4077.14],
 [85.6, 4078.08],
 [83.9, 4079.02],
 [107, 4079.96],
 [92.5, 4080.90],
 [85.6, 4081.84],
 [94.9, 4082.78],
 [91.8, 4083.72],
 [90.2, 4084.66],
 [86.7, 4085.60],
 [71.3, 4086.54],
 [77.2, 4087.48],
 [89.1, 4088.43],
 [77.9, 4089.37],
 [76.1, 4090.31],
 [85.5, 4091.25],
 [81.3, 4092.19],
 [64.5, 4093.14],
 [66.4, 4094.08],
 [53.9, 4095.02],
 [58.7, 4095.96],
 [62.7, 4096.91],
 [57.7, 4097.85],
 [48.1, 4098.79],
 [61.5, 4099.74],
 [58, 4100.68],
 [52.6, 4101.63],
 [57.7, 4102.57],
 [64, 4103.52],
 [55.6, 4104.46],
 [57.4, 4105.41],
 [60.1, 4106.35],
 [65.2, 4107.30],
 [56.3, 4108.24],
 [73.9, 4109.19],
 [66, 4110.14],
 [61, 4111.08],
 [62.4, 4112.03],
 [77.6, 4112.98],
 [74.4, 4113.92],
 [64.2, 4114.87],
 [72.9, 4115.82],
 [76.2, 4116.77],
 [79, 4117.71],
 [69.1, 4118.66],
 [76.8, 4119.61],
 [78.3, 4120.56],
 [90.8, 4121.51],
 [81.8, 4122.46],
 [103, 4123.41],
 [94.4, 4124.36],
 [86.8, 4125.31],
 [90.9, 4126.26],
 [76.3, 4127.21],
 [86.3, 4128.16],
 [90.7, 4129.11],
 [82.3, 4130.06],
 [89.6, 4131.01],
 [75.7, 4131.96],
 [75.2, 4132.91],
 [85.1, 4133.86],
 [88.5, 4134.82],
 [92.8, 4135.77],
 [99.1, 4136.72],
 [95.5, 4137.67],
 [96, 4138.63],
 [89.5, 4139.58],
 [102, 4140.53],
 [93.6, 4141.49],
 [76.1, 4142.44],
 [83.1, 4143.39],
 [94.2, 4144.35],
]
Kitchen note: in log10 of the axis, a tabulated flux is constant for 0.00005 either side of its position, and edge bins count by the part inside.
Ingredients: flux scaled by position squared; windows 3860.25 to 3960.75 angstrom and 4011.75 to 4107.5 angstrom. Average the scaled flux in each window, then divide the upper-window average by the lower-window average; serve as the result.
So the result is 1.39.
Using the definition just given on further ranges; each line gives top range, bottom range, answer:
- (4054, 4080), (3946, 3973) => 1.59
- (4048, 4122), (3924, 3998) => 1.34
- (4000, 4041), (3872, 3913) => 1.55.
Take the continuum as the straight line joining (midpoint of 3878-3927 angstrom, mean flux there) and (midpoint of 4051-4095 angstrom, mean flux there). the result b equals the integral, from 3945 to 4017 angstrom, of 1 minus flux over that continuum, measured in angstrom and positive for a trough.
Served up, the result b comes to 4.1 angstrom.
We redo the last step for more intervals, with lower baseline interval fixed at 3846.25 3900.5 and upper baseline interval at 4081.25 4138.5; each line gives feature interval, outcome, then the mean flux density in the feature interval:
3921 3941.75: 2.4 angstrom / 58.3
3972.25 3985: 1.5 angstrom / 60.6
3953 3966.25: 1.6 angstrom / 59.4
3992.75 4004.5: -2.0 angstrom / 81.3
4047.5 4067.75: -4.0 angstrom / 86.9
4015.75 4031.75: -4.2 angstrom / 89.4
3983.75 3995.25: -1.7 angstrom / 79.1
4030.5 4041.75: -2.6 angstrom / 88.3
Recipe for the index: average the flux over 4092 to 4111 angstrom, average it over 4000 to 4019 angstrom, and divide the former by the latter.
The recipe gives 0.7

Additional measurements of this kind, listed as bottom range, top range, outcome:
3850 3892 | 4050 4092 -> 1.35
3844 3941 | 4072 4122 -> 1.15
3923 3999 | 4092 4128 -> 1.12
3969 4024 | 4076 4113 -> 0.95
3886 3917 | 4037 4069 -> 1.37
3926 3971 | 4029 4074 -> 1.51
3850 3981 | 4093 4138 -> 1.19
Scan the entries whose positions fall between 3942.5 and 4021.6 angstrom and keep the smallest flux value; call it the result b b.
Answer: 26.1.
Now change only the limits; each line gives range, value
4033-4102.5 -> 48.1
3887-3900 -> 36.4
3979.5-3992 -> 54.1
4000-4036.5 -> 67.5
